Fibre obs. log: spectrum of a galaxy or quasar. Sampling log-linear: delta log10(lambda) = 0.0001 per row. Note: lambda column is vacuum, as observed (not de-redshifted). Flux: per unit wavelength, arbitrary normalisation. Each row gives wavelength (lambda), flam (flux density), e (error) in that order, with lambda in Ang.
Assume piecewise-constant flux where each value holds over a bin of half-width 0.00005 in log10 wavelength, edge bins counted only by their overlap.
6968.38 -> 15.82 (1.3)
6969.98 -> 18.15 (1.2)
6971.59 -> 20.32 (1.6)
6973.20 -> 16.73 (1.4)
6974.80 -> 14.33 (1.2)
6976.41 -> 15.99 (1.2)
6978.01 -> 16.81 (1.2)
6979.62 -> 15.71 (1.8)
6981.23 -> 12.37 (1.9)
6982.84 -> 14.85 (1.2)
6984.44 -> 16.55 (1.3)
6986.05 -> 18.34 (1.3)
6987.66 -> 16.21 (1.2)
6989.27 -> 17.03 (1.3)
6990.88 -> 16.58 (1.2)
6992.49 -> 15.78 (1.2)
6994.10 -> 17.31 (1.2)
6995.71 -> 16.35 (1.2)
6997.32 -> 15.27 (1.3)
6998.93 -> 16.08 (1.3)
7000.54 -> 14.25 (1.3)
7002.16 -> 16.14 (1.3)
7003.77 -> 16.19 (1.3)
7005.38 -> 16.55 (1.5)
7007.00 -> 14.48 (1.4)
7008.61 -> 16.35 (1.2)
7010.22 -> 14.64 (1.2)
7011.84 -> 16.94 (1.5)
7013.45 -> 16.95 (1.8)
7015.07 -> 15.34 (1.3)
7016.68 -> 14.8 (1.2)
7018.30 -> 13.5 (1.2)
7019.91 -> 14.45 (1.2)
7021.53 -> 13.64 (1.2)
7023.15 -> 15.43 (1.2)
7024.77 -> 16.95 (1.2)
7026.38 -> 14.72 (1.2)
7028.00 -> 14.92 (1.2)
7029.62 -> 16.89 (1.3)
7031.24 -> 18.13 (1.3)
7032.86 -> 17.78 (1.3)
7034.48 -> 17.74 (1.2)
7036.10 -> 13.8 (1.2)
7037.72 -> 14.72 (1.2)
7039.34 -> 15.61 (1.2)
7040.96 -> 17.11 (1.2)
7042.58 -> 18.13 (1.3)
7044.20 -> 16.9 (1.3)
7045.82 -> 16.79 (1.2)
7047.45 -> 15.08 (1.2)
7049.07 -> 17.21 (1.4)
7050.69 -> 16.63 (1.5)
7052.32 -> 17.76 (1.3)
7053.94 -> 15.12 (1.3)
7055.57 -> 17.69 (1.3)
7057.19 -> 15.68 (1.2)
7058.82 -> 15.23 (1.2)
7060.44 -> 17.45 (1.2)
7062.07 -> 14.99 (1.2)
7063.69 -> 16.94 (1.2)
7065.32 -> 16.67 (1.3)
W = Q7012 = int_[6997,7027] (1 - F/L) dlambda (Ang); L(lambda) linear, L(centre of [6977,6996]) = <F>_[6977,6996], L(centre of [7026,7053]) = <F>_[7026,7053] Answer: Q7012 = 1.7 Ang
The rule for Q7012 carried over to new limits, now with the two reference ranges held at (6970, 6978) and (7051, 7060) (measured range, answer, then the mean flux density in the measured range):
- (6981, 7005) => 1.1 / 16.1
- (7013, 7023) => 1.1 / 14.7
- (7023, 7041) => 0.4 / 16.1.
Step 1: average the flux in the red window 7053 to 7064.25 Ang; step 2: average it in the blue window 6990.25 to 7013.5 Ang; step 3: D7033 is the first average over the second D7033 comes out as 1.0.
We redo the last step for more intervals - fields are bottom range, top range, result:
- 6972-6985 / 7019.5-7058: 1.04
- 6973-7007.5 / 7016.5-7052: 1.01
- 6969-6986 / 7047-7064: 1.01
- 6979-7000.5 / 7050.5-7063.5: 1.02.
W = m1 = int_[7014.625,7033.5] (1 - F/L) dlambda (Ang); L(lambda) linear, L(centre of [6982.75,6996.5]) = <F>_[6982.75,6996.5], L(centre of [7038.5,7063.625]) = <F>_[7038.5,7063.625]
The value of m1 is 1.18 Ang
